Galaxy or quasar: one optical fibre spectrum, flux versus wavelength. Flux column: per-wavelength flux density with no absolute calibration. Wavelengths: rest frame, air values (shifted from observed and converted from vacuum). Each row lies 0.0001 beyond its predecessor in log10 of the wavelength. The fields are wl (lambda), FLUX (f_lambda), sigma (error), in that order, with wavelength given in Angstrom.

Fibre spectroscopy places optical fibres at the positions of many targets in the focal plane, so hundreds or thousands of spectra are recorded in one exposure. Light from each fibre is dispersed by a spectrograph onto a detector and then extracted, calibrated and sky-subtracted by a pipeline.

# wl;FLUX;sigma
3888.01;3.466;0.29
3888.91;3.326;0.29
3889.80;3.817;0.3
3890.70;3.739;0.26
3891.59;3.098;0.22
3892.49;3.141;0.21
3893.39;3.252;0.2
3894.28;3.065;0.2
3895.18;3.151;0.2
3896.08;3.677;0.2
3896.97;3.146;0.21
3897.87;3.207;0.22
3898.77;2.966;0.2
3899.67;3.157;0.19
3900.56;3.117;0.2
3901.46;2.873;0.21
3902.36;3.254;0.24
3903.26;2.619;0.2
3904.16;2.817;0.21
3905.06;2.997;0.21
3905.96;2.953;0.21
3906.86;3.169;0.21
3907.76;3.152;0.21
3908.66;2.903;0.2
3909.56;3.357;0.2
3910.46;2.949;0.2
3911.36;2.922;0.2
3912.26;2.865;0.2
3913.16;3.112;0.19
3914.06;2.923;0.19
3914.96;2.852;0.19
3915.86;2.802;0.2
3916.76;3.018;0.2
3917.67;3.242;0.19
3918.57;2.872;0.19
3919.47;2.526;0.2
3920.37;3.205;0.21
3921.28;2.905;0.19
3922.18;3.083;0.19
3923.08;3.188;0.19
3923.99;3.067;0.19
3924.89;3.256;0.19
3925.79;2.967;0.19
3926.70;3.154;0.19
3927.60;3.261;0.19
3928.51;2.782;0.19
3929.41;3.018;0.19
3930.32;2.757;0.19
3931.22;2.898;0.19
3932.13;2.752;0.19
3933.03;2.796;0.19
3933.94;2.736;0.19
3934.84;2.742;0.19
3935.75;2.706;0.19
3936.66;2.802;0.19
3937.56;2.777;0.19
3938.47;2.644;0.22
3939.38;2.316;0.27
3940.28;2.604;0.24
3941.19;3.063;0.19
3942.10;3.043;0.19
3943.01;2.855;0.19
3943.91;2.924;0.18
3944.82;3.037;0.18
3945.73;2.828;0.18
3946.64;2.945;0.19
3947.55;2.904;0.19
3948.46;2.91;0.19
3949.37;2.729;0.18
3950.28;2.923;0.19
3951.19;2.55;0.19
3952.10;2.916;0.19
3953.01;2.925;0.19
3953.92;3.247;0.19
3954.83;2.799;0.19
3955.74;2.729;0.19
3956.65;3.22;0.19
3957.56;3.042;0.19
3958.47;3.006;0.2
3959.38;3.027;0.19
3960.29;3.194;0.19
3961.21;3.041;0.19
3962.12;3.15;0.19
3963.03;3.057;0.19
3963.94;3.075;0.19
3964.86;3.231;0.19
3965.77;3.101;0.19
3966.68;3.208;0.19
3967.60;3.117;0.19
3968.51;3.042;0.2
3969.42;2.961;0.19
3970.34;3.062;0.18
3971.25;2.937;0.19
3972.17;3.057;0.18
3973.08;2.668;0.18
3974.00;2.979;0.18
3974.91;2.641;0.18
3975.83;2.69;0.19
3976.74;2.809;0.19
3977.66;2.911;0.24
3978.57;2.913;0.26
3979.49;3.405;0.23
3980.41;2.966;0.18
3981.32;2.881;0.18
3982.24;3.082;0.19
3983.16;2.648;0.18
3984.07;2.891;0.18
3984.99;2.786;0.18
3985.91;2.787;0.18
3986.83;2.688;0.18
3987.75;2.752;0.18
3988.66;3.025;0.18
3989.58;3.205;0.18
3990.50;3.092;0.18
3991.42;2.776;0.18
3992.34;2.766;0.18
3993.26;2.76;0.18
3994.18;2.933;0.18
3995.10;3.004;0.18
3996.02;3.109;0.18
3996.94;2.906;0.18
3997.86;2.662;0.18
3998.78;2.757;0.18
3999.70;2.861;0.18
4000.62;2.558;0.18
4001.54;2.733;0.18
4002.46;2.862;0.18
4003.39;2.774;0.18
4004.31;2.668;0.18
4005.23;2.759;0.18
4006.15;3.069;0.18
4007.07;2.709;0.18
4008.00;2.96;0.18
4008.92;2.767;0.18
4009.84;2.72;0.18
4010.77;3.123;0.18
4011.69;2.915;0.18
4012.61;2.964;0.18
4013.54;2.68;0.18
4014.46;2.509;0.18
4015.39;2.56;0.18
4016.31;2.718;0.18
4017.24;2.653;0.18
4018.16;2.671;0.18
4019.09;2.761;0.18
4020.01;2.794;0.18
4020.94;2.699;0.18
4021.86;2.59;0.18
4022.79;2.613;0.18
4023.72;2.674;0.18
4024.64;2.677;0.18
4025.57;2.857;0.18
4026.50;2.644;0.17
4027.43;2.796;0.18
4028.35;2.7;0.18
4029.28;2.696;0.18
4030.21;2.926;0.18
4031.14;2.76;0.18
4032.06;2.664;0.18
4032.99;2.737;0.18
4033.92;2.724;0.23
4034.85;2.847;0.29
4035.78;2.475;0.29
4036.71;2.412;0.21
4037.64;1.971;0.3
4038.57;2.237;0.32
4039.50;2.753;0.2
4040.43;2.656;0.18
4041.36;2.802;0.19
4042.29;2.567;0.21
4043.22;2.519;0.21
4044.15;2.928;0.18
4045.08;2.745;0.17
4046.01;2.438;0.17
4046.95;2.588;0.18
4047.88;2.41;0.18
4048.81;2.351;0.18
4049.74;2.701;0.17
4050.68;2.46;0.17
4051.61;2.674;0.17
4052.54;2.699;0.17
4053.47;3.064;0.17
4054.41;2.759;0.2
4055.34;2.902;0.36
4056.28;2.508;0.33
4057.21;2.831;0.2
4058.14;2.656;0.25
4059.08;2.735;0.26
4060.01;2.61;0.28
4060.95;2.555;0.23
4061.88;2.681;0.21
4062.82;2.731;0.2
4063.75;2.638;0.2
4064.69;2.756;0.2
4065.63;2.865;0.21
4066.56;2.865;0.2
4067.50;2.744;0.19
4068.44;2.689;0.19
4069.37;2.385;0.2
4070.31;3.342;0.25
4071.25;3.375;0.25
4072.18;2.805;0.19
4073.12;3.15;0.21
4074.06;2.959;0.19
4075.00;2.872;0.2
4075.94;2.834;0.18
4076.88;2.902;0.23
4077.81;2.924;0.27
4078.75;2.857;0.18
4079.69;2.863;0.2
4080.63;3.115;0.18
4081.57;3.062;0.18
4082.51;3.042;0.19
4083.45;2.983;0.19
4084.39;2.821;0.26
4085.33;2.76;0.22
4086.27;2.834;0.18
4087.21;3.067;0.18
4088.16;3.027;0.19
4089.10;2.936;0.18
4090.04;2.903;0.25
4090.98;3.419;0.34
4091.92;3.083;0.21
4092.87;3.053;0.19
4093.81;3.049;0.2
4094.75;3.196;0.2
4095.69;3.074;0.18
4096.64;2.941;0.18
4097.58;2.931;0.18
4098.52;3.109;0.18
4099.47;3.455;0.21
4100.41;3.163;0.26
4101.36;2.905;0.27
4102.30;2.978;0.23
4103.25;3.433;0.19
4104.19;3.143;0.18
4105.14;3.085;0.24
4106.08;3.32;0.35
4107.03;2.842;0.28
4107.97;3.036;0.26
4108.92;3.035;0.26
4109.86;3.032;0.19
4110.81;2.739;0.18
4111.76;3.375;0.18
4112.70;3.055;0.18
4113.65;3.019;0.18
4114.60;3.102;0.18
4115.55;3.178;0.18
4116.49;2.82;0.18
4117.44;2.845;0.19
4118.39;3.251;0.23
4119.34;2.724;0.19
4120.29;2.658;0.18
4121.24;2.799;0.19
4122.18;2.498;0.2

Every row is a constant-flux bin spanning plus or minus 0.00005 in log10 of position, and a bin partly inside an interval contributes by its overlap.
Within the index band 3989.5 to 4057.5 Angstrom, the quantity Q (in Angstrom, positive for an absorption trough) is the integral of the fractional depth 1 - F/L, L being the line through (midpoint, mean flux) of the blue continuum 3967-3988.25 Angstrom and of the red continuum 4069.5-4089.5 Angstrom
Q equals 4.8 Angstrom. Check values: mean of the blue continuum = 2.9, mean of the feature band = 2.72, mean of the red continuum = 2.97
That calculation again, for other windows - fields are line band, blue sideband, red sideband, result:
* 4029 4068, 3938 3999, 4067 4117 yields 4.3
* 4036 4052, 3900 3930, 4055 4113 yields 2.3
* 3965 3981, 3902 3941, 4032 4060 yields -1.0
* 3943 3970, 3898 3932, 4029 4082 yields -0.7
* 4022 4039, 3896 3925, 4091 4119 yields 2.4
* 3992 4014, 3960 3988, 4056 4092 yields 0.8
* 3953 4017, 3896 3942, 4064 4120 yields 1.4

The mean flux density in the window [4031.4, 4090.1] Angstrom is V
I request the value 2.76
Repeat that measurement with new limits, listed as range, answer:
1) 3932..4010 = 2.89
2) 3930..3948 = 2.81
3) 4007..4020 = 2.77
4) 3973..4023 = 2.82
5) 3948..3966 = 2.99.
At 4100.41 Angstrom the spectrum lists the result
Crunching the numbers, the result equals 3.163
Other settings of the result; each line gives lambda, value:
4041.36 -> 2.802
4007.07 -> 2.709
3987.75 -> 2.752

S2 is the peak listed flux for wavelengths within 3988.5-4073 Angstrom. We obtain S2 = 3.375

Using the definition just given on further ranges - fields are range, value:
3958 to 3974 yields 3.231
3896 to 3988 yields 3.677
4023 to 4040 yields 2.926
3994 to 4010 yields 3.109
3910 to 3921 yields 3.242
